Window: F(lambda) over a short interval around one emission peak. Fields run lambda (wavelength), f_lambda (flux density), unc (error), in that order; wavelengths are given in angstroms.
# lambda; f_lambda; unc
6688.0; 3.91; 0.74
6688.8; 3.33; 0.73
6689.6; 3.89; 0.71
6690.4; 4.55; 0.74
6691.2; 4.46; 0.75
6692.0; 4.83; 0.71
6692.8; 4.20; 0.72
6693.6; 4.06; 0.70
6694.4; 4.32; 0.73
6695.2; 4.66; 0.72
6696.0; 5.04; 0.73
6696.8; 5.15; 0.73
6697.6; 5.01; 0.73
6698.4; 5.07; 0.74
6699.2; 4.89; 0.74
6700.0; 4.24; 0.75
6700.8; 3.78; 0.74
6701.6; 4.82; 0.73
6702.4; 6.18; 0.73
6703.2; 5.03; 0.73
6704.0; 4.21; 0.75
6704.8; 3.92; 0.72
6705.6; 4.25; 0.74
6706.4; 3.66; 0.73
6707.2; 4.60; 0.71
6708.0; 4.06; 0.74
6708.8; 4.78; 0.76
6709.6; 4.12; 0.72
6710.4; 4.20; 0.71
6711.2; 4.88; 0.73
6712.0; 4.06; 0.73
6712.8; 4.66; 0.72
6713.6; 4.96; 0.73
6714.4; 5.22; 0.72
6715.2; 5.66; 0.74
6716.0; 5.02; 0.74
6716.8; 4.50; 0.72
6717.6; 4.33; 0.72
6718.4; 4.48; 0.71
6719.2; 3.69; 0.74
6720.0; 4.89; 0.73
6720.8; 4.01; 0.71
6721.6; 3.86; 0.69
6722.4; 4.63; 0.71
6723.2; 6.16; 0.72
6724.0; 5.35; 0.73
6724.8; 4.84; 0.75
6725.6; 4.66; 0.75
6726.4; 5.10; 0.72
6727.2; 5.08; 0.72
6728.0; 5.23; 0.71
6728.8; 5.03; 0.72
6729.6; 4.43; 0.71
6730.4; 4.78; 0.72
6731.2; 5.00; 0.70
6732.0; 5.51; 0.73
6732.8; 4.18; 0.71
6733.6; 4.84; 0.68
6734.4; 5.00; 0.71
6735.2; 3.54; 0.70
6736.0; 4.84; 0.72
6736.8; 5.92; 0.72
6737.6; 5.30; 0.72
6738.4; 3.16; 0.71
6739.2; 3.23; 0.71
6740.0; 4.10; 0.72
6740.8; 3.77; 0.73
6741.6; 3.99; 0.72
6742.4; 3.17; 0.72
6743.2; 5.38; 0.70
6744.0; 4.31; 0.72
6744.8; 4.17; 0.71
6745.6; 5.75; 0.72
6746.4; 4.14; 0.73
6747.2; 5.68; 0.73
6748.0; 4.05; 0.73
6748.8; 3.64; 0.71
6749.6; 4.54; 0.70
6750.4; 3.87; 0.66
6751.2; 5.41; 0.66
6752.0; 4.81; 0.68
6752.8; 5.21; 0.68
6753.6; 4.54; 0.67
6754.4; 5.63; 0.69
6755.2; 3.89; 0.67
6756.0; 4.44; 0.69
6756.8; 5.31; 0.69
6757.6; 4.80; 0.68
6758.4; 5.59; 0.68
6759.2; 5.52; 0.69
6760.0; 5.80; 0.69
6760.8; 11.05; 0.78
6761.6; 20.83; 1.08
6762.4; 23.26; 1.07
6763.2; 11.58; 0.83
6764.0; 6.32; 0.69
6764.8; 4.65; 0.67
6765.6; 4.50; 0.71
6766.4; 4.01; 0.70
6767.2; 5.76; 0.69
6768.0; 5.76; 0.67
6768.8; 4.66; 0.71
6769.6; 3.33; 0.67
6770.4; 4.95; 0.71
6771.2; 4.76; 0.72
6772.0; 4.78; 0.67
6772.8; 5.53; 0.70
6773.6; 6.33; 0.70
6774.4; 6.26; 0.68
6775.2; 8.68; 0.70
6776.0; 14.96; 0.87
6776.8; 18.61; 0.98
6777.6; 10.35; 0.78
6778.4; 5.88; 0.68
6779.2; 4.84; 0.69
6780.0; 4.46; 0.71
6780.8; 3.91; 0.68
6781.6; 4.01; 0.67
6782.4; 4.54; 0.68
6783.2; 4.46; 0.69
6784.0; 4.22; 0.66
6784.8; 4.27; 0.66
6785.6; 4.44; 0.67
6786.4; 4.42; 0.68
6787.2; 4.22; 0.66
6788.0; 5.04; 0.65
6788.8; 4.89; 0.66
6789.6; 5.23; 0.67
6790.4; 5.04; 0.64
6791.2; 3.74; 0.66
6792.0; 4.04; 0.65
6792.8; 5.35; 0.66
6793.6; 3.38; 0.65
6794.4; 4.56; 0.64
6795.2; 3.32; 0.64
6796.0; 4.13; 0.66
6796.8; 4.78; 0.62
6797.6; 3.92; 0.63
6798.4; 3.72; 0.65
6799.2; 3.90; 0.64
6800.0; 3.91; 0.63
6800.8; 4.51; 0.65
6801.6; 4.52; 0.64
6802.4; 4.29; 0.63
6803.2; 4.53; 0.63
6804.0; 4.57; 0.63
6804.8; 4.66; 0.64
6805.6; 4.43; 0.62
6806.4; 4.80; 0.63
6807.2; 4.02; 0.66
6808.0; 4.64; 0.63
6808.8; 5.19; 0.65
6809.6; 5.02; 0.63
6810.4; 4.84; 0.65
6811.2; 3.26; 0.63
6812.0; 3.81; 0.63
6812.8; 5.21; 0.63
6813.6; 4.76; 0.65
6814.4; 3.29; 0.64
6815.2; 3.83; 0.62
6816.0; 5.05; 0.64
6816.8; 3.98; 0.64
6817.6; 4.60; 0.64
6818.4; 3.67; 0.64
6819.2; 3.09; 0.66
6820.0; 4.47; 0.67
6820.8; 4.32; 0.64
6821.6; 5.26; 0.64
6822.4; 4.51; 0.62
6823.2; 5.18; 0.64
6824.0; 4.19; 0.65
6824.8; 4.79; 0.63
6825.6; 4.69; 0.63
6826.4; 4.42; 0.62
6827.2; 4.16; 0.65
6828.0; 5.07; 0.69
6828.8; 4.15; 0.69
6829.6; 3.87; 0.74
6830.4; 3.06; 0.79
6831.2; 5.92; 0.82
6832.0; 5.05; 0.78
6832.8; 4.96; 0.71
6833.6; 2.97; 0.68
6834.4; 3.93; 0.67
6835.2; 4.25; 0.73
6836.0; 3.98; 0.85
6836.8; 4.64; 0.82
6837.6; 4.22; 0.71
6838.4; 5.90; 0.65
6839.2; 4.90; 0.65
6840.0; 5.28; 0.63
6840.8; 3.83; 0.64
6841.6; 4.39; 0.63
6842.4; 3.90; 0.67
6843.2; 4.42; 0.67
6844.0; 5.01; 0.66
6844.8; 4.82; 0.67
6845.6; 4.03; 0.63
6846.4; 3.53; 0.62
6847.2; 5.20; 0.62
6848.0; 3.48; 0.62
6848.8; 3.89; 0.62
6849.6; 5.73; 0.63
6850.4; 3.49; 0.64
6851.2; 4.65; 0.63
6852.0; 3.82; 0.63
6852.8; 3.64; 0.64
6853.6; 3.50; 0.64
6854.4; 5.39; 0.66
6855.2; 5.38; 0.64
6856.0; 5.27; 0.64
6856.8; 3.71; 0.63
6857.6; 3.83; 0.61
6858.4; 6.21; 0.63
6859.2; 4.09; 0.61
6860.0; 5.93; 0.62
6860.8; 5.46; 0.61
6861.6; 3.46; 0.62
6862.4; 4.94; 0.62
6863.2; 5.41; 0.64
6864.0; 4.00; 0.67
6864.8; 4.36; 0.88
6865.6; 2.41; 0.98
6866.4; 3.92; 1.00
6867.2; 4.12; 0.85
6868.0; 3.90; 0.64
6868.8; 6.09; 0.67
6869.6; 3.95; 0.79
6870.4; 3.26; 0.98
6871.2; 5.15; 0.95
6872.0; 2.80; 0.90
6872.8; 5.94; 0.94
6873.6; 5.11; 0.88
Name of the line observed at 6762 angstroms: [S II] 6716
